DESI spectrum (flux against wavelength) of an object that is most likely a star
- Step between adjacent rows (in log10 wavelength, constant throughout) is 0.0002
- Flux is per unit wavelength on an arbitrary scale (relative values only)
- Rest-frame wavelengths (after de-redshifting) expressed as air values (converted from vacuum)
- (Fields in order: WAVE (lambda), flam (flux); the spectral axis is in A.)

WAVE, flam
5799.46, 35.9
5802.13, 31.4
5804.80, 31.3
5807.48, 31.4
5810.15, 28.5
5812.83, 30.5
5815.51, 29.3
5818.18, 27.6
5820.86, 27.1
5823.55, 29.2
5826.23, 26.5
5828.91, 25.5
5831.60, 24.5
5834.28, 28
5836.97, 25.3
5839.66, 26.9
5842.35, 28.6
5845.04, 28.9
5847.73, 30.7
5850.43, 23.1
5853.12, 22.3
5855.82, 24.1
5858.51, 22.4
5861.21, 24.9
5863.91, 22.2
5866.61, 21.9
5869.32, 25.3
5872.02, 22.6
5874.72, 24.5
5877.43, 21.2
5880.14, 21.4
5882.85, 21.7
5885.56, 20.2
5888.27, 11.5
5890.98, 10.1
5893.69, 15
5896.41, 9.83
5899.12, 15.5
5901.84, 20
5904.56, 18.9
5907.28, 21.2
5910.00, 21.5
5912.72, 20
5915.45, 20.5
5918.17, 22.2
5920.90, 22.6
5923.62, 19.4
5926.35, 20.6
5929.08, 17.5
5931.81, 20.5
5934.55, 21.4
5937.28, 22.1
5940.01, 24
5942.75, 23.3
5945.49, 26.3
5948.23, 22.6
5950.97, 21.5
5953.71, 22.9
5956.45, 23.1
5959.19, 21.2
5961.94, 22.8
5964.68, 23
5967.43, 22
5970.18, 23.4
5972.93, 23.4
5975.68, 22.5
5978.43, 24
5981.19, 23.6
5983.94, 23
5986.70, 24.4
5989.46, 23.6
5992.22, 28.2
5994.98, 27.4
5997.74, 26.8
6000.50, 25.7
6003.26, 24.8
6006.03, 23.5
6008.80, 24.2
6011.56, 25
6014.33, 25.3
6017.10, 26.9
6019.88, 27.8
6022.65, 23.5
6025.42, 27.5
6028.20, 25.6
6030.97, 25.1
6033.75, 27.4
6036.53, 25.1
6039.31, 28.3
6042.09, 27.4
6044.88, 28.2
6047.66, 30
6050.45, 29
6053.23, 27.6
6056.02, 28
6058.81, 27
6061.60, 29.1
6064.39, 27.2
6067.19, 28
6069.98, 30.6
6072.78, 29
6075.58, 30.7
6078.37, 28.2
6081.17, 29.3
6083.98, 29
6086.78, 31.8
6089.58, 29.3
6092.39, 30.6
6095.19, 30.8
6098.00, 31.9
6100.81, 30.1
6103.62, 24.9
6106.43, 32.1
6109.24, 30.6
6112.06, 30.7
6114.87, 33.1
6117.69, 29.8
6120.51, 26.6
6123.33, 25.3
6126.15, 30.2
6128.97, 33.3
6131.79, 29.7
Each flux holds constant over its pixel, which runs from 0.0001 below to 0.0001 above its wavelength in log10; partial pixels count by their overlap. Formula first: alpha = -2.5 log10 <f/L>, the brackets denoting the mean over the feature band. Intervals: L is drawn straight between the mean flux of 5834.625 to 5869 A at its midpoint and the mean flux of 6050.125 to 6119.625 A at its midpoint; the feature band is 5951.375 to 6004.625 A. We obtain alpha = 0.15 mag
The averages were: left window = 25.2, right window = 29.5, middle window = 24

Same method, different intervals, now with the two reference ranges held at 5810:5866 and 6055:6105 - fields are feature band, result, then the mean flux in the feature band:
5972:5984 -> 0.20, 23.3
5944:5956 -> 0.19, 23.3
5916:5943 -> 0.28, 21.3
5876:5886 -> 0.26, 21.2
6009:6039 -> 0.10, 25.9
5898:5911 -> 0.36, 19.4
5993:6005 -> 0.08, 26.2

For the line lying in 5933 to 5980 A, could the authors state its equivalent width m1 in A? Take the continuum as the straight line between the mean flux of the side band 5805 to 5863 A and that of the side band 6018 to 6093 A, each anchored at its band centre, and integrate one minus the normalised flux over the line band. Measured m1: 8.0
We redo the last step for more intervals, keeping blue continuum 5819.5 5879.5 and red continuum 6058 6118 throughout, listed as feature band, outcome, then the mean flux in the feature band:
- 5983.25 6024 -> 4.0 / 25.4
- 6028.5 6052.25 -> 1.1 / 27.5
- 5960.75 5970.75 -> 1.7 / 22.8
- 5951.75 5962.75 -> 1.9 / 22.4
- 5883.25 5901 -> 8.0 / 14.3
